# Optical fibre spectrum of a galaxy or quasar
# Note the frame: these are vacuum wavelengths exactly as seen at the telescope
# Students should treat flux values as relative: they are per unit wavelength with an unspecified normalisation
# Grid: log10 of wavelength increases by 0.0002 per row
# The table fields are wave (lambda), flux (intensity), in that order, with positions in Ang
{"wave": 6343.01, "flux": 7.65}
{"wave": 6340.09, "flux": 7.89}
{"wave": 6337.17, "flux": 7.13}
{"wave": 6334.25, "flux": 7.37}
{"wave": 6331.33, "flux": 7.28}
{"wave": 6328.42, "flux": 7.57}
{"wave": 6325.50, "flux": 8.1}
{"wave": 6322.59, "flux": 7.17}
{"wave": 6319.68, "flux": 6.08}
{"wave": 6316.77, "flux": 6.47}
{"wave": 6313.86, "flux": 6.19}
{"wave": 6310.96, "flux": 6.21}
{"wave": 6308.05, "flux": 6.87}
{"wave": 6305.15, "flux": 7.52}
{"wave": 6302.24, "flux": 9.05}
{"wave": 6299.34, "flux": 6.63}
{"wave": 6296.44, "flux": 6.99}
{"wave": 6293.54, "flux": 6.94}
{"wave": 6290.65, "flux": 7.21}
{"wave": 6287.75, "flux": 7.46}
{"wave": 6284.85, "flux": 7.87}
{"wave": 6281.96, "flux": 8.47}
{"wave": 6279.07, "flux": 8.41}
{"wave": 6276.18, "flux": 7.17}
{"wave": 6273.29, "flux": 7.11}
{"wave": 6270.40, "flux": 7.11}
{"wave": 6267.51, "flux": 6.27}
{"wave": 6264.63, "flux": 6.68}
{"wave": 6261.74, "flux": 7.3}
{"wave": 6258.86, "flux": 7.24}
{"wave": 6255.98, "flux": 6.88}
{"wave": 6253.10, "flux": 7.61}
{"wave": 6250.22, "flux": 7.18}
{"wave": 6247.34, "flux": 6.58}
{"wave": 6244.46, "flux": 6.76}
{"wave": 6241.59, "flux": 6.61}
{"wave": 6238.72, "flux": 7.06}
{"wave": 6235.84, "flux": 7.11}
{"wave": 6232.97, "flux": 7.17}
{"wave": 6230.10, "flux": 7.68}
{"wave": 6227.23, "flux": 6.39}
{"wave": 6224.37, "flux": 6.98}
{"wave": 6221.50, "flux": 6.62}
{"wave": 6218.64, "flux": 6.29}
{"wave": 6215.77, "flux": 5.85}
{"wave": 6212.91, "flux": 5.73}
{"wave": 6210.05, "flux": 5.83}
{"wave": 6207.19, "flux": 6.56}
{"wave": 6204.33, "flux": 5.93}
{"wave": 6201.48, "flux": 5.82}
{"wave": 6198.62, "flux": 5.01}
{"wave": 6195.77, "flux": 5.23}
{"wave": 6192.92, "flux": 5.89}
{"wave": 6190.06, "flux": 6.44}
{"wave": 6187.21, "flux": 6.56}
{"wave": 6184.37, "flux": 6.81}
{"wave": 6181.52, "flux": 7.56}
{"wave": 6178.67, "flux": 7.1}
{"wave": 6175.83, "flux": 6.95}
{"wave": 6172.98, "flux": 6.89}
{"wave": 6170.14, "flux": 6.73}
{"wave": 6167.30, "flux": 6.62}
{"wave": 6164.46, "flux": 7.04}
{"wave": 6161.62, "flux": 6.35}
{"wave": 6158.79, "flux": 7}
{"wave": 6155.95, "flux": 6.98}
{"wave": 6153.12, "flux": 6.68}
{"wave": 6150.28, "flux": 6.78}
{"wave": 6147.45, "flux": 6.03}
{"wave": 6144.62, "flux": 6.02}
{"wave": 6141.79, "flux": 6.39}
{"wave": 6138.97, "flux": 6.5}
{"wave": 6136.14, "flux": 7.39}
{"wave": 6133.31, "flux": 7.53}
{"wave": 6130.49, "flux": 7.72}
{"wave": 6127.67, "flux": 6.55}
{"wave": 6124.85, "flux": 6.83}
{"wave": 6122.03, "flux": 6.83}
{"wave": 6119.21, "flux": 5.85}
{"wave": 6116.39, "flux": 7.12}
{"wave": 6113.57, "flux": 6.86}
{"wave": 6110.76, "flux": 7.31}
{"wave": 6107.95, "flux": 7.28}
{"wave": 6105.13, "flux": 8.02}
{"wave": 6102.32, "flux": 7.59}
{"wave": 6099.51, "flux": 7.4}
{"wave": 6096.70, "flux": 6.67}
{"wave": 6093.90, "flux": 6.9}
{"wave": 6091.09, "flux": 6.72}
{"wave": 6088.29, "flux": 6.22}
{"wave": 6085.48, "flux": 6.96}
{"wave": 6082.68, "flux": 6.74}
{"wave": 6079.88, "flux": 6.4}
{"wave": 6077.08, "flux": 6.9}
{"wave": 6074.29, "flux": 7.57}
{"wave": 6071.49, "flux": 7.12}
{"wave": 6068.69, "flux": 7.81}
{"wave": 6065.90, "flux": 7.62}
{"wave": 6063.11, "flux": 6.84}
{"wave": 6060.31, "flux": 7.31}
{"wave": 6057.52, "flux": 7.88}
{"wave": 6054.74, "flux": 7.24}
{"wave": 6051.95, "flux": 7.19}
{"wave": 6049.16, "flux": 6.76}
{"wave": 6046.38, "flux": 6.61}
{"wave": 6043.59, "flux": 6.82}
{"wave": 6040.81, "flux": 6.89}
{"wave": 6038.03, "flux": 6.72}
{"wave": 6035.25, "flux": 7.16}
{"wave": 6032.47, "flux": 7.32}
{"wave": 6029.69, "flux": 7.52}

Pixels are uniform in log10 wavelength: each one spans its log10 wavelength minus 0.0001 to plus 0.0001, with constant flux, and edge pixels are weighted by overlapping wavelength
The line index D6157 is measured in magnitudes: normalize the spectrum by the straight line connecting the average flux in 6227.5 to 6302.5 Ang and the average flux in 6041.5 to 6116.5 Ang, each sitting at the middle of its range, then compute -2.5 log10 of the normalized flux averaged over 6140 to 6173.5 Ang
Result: 0.084 mag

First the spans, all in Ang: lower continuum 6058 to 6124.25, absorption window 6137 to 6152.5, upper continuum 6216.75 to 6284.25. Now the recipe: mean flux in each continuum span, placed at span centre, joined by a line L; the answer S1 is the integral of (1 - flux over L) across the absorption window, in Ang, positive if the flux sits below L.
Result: 1.5 Ang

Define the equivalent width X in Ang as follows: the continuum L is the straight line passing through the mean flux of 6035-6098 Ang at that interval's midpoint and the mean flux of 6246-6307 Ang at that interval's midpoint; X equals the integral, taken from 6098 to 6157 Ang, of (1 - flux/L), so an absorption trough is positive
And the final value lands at 1.3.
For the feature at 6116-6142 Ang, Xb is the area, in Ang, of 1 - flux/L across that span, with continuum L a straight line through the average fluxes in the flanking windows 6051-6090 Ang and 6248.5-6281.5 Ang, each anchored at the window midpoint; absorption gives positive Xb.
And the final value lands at 1.0 Ang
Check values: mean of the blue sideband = 7.12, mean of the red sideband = 7.21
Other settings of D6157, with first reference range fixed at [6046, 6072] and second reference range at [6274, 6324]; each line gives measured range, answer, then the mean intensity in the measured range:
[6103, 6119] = 0.01 mag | 7.22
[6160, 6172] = 0.08 mag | 6.7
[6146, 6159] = 0.09 mag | 6.66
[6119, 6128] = 0.10 mag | 6.6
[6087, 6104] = 0.05 mag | 6.94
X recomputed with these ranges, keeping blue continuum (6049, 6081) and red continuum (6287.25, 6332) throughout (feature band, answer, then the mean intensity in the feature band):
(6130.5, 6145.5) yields 0.7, 6.88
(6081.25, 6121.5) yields 1.4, 6.97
